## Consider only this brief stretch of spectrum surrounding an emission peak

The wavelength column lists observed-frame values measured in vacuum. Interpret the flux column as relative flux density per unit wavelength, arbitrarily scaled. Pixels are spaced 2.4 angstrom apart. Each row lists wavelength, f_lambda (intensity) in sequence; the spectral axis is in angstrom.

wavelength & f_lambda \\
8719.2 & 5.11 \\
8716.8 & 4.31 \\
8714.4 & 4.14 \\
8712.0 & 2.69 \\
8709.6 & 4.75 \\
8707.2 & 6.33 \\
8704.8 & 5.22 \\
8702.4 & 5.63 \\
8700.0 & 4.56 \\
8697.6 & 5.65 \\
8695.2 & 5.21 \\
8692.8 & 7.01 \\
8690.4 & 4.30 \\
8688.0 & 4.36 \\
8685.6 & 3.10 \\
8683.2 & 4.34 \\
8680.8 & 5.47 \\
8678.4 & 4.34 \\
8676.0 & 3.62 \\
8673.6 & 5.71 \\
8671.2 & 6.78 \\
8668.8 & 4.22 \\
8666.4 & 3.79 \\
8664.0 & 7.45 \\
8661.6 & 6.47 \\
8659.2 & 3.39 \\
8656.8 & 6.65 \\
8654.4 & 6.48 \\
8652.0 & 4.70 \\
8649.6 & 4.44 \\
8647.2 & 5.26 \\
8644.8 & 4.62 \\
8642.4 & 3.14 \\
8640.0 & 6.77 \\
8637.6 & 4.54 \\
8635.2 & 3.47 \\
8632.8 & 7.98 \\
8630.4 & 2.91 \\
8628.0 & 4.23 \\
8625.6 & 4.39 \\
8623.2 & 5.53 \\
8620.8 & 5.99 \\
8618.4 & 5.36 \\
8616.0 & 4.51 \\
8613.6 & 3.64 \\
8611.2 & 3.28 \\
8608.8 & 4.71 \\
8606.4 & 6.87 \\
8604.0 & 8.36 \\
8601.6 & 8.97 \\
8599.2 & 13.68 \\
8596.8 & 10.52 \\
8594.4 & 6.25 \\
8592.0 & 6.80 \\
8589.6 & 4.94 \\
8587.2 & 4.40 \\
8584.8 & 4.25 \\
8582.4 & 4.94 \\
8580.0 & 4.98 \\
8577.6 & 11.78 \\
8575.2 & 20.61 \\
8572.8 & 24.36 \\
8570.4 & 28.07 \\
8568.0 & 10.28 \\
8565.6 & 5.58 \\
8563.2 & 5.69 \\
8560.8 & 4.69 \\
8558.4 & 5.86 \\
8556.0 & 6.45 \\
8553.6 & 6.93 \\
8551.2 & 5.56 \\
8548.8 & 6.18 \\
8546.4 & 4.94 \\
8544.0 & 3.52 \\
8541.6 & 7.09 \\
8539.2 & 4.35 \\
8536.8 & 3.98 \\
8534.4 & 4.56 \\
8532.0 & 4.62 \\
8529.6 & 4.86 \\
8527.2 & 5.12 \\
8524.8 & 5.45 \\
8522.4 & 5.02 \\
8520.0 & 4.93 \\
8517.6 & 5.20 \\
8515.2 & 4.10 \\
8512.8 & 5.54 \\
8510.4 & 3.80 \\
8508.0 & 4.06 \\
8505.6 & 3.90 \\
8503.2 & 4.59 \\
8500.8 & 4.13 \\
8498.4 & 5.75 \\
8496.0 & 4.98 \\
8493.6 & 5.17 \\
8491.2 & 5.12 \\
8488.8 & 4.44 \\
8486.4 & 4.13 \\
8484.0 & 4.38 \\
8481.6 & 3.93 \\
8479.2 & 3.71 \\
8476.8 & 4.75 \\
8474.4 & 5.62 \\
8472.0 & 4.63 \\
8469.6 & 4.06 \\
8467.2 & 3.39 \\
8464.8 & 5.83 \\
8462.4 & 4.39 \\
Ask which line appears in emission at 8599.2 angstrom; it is [N II] 6583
